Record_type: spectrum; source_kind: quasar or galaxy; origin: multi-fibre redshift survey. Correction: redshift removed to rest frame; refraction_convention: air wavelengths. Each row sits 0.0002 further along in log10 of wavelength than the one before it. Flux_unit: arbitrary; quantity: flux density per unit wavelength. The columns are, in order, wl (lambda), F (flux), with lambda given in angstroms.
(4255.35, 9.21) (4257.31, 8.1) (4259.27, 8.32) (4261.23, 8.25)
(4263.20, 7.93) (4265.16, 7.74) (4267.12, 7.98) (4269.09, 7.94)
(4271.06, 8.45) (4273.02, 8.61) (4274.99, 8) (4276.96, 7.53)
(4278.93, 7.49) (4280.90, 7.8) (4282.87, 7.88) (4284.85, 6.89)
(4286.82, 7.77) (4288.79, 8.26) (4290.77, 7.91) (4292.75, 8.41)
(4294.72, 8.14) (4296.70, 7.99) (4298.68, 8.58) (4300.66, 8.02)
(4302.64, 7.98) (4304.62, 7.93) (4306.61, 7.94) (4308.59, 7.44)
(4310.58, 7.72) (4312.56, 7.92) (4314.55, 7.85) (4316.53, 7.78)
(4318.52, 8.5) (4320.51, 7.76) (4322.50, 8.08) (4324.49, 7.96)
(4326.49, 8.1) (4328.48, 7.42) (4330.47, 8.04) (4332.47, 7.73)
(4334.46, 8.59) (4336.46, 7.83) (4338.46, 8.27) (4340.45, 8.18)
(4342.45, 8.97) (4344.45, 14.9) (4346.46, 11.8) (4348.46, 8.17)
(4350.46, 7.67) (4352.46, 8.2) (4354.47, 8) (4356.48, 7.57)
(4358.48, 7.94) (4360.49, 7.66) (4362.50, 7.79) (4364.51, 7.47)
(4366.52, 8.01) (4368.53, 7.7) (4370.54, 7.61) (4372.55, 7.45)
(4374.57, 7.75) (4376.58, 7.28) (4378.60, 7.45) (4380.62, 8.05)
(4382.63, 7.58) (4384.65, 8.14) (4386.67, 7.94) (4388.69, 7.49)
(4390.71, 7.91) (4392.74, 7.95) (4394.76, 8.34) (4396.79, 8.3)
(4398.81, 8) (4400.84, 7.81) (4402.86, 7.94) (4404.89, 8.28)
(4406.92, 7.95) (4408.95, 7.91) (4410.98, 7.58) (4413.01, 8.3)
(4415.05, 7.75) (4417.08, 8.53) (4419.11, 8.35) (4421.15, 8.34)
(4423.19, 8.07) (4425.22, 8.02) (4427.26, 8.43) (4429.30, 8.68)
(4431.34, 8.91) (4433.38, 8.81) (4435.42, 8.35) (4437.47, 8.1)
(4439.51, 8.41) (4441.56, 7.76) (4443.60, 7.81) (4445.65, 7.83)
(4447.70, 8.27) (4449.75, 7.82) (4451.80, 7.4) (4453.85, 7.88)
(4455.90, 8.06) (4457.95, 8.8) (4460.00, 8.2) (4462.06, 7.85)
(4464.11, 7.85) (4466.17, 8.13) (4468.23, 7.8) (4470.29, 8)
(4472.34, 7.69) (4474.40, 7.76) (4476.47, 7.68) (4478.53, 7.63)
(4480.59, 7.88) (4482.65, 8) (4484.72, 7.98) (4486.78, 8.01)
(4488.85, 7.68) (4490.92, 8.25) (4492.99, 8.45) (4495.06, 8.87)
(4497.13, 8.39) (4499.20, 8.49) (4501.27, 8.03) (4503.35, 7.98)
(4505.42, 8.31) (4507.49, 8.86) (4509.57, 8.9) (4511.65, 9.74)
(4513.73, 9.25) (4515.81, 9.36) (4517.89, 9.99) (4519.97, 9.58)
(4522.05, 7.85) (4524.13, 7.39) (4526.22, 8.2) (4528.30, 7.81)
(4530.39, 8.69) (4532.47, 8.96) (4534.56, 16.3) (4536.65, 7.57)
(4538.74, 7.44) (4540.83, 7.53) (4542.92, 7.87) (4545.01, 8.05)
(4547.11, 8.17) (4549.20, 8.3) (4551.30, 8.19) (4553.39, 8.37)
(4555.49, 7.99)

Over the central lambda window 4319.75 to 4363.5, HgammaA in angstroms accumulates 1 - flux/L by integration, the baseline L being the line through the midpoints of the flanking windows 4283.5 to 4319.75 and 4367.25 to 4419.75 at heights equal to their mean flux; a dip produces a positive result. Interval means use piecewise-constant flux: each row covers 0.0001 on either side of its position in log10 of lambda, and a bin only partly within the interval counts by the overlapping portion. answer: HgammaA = -3.1 angstroms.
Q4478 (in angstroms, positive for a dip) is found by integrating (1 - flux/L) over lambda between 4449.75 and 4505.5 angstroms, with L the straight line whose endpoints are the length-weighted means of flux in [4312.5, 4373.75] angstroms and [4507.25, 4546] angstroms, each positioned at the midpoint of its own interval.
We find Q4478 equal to 4.6 angstroms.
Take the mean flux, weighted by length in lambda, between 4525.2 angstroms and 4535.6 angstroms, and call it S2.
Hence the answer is 10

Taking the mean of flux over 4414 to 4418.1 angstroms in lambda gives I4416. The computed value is 8.14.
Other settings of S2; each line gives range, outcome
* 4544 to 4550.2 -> 8.17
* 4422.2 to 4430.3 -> 8.31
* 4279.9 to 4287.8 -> 7.58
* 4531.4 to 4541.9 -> 9.56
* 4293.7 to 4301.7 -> 8.19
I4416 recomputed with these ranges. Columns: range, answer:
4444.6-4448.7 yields 8.04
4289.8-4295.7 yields 8.16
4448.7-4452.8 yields 7.61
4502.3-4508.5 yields 8.39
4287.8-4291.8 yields 8.08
